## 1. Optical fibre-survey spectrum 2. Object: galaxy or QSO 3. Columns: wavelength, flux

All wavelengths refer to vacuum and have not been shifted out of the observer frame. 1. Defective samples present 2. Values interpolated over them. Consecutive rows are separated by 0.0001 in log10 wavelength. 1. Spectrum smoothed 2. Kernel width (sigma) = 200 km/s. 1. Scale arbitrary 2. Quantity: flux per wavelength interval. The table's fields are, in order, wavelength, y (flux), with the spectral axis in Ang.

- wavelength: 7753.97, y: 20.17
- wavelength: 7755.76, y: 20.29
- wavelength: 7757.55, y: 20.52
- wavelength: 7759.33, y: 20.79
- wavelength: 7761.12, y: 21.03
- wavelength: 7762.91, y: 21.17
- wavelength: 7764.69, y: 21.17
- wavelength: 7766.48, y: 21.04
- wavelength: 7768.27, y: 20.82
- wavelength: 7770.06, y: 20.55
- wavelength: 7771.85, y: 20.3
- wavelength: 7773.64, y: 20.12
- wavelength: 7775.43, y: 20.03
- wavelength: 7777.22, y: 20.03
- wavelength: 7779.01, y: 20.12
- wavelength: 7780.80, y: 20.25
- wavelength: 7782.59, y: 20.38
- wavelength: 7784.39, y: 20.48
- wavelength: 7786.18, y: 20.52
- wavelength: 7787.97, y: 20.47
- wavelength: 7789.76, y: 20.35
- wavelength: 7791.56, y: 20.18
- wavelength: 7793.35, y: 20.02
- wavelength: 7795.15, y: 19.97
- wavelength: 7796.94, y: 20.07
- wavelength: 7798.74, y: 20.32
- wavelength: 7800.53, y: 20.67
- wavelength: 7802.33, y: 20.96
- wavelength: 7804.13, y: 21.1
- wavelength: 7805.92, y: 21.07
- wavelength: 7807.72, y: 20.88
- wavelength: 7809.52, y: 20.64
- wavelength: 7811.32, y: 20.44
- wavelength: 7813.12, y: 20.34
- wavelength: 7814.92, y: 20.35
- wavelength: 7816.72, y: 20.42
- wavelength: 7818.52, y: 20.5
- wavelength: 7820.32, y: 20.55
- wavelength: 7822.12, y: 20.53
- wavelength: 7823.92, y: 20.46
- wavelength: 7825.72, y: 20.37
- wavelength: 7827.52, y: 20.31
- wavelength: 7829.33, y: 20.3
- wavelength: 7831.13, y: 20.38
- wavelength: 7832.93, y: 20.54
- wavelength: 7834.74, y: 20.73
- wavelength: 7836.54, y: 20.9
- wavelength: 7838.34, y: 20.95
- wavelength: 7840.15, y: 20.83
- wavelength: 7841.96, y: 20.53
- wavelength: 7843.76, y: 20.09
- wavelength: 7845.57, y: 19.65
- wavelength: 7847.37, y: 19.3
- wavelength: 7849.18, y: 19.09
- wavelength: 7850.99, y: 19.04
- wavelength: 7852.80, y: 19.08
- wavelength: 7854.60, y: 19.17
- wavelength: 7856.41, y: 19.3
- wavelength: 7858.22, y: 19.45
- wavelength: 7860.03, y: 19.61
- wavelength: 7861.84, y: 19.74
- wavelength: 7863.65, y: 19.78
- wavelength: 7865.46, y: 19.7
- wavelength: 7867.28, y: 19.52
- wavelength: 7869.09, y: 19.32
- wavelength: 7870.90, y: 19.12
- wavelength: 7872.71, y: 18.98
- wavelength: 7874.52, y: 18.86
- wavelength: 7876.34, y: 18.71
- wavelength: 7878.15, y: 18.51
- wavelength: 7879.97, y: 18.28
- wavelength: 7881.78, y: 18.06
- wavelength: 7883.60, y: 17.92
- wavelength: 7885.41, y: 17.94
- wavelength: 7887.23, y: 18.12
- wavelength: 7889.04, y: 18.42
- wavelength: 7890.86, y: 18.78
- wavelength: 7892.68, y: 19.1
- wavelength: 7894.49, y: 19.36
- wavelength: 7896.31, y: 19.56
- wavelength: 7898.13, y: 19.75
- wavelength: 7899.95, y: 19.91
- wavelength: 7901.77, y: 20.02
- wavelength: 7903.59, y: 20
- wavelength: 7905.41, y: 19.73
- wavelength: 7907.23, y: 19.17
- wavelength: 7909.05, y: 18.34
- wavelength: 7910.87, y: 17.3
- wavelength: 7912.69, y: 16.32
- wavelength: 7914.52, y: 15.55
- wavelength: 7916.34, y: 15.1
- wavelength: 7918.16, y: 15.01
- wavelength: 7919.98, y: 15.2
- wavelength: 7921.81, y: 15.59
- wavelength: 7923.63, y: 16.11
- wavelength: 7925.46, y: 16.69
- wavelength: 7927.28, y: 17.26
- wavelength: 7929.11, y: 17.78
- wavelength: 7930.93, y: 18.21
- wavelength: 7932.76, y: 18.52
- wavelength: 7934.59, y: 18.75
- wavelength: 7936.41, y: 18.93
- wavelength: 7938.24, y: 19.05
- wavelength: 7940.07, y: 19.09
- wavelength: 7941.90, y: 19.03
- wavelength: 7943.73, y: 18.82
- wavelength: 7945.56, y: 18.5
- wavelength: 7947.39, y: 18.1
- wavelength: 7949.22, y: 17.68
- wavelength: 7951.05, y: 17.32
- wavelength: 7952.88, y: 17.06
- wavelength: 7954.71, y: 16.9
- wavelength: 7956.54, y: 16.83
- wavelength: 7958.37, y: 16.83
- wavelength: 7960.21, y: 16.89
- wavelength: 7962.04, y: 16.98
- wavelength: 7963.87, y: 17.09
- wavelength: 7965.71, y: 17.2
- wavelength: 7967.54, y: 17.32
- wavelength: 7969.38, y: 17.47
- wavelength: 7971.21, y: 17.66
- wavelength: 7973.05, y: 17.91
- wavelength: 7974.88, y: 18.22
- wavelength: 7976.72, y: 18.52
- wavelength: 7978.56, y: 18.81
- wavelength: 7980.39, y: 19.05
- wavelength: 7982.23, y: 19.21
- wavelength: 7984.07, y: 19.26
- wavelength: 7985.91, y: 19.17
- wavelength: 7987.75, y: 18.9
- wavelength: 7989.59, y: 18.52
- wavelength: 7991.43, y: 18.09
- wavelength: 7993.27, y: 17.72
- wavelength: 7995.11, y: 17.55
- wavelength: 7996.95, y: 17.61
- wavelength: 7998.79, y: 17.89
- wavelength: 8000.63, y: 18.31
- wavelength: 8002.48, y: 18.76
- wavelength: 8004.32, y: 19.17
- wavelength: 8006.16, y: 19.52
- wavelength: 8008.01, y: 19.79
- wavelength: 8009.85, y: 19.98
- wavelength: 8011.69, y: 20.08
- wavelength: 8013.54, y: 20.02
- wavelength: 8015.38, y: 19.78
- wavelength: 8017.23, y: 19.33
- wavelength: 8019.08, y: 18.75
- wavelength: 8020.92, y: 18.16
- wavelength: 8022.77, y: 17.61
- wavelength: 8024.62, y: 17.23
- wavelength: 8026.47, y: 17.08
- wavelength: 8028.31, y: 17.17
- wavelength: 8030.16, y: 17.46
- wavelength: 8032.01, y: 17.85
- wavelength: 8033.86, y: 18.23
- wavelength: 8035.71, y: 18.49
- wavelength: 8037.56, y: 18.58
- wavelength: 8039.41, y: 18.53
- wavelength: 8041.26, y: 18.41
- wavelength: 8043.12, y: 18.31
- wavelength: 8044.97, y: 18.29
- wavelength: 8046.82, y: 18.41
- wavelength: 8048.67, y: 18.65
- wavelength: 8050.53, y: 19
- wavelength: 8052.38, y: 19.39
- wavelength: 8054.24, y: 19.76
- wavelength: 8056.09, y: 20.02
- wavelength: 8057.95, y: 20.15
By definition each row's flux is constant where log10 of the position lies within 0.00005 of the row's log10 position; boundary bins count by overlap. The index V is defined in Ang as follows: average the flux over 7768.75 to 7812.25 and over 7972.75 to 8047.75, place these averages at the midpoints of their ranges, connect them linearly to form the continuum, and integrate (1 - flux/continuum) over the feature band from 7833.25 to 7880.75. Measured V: 0.7 Ang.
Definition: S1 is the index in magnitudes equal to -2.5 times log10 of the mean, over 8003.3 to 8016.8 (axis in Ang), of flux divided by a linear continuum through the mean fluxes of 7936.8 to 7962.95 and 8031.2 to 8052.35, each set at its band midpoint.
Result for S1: -0.09 mag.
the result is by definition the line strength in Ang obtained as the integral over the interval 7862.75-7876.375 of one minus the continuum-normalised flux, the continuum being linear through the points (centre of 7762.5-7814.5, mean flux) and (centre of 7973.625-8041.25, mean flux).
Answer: 0.34 Ang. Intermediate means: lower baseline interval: 20.5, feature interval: 19.3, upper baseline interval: 18.6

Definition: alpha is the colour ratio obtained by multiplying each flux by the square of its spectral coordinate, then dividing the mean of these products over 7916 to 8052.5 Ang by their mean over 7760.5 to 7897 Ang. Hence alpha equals 0.9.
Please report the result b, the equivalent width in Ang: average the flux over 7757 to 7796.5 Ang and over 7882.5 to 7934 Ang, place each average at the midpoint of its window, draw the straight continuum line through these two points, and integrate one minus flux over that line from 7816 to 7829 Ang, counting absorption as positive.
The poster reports -0.6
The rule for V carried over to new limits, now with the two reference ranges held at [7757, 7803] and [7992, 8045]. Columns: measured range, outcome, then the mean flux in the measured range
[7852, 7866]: 0.2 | 19.5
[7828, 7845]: -0.5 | 20.6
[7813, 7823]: -0.1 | 20.5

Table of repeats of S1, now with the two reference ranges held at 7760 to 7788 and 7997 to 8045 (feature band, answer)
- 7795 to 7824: -0.017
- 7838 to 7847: -0.017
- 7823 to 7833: -0.016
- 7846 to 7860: 0.036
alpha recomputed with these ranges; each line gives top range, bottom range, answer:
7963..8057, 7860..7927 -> 1.04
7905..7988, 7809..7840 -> 0.89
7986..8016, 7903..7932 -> 1.13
